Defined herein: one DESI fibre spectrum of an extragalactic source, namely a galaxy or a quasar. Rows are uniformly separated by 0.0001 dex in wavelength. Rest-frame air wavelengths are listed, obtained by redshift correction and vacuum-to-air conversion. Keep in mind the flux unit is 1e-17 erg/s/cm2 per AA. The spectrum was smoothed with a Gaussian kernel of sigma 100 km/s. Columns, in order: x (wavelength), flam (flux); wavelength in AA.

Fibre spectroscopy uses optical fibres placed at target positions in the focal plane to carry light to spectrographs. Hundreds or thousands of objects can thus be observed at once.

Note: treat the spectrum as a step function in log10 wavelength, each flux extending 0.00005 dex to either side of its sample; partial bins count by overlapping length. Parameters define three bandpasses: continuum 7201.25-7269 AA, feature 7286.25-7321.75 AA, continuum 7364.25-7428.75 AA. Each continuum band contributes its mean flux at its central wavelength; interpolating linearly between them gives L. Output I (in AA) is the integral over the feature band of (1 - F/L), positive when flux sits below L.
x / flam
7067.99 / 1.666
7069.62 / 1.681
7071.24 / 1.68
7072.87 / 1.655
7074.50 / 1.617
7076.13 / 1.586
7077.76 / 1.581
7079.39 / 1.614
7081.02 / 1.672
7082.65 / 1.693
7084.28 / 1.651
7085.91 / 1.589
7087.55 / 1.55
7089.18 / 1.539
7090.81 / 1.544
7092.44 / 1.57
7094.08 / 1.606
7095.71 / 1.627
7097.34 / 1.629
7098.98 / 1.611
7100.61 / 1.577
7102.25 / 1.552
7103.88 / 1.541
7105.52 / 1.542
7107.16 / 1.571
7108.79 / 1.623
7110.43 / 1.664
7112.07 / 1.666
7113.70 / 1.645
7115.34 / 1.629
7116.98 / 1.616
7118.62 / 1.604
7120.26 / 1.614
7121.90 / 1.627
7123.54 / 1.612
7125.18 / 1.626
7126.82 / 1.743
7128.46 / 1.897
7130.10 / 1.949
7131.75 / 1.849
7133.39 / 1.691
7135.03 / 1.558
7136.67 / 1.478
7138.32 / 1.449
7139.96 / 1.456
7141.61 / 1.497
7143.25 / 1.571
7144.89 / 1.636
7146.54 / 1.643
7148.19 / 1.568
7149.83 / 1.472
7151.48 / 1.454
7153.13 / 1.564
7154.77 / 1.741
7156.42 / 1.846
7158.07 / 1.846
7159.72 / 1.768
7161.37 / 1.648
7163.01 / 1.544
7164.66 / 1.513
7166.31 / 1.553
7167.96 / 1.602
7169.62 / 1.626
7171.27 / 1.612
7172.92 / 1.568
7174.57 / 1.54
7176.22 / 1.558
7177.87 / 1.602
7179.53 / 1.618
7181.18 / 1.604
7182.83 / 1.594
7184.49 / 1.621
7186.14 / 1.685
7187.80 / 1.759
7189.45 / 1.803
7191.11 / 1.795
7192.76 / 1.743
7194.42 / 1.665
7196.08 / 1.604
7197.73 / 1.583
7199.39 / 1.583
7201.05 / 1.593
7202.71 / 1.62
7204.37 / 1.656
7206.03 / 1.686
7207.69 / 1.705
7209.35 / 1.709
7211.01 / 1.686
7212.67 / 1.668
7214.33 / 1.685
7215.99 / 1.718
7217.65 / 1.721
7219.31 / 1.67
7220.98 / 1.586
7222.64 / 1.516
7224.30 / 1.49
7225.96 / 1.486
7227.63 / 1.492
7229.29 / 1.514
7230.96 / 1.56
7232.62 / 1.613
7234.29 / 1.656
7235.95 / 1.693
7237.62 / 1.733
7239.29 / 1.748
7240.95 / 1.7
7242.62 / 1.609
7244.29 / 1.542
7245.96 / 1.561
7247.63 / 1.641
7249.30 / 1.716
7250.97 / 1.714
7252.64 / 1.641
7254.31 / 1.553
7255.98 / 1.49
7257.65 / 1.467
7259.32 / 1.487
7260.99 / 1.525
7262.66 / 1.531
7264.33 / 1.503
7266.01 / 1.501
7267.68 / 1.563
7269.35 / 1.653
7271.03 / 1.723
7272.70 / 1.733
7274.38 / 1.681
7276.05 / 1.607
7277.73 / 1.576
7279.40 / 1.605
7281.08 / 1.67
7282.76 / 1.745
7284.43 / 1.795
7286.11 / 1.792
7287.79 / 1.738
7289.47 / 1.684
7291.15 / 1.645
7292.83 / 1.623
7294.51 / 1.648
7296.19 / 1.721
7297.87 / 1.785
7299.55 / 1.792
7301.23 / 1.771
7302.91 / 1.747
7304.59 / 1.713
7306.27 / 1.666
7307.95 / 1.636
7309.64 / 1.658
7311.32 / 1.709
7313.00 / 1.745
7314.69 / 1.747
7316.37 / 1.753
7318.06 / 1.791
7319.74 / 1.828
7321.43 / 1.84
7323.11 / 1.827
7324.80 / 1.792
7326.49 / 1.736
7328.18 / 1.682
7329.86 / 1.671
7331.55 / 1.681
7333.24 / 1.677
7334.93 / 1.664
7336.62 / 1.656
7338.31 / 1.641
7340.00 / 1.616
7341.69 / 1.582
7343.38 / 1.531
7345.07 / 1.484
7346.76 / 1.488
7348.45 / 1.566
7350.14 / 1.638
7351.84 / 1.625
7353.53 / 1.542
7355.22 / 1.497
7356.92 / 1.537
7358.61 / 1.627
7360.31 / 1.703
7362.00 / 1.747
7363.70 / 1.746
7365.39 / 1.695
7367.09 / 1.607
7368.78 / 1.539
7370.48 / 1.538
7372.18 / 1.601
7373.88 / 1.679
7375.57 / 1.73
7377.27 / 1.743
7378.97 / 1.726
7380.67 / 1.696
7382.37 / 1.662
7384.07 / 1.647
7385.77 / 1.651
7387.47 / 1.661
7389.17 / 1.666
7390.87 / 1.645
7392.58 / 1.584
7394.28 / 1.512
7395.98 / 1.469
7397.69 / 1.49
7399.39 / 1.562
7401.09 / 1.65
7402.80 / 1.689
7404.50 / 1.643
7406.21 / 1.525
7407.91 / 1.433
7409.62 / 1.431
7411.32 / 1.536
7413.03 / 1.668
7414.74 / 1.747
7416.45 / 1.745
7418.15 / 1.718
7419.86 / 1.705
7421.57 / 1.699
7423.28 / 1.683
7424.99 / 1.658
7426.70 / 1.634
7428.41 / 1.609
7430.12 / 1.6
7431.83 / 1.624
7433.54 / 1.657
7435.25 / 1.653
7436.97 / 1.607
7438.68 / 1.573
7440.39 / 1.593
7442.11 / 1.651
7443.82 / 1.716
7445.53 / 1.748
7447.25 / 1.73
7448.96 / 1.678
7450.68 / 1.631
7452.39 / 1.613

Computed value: -2.4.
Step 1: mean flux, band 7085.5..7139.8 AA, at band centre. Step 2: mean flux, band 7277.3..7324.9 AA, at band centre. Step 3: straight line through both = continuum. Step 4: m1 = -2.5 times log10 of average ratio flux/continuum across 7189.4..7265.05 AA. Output 0.04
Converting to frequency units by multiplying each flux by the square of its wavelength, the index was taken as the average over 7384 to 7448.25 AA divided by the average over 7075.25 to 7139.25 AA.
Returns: 1.09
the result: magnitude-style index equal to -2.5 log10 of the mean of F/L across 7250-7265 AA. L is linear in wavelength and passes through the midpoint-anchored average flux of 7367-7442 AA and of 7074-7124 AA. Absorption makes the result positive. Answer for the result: 0.05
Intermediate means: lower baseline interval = 1.61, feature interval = 1.55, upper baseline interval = 1.63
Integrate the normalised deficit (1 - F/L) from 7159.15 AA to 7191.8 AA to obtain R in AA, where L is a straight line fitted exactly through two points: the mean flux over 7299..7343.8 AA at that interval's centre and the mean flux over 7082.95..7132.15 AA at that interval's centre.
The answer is 0.6 AA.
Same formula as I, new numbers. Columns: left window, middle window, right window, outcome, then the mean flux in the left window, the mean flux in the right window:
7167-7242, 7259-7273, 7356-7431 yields 0.5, 1.64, 1.63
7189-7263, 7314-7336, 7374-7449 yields -1.5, 1.63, 1.64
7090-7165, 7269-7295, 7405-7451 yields -0.8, 1.62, 1.64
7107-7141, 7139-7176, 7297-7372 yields 1.1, 1.65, 1.67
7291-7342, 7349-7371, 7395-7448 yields 0.8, 1.71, 1.63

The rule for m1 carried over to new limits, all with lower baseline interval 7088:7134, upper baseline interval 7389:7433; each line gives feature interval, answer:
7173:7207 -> -0.01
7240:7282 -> 0.02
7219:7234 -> 0.06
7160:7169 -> 0.03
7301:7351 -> -0.04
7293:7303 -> -0.07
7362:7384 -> -0.03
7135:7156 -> 0.06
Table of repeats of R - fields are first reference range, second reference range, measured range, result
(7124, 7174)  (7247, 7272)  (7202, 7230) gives -0.41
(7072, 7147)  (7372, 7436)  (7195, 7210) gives -0.13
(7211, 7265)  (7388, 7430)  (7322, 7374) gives -0.78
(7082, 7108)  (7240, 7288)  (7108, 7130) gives -1.06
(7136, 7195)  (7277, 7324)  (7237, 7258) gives 0.69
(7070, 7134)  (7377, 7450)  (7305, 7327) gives -1.51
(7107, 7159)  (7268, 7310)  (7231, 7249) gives 0.32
